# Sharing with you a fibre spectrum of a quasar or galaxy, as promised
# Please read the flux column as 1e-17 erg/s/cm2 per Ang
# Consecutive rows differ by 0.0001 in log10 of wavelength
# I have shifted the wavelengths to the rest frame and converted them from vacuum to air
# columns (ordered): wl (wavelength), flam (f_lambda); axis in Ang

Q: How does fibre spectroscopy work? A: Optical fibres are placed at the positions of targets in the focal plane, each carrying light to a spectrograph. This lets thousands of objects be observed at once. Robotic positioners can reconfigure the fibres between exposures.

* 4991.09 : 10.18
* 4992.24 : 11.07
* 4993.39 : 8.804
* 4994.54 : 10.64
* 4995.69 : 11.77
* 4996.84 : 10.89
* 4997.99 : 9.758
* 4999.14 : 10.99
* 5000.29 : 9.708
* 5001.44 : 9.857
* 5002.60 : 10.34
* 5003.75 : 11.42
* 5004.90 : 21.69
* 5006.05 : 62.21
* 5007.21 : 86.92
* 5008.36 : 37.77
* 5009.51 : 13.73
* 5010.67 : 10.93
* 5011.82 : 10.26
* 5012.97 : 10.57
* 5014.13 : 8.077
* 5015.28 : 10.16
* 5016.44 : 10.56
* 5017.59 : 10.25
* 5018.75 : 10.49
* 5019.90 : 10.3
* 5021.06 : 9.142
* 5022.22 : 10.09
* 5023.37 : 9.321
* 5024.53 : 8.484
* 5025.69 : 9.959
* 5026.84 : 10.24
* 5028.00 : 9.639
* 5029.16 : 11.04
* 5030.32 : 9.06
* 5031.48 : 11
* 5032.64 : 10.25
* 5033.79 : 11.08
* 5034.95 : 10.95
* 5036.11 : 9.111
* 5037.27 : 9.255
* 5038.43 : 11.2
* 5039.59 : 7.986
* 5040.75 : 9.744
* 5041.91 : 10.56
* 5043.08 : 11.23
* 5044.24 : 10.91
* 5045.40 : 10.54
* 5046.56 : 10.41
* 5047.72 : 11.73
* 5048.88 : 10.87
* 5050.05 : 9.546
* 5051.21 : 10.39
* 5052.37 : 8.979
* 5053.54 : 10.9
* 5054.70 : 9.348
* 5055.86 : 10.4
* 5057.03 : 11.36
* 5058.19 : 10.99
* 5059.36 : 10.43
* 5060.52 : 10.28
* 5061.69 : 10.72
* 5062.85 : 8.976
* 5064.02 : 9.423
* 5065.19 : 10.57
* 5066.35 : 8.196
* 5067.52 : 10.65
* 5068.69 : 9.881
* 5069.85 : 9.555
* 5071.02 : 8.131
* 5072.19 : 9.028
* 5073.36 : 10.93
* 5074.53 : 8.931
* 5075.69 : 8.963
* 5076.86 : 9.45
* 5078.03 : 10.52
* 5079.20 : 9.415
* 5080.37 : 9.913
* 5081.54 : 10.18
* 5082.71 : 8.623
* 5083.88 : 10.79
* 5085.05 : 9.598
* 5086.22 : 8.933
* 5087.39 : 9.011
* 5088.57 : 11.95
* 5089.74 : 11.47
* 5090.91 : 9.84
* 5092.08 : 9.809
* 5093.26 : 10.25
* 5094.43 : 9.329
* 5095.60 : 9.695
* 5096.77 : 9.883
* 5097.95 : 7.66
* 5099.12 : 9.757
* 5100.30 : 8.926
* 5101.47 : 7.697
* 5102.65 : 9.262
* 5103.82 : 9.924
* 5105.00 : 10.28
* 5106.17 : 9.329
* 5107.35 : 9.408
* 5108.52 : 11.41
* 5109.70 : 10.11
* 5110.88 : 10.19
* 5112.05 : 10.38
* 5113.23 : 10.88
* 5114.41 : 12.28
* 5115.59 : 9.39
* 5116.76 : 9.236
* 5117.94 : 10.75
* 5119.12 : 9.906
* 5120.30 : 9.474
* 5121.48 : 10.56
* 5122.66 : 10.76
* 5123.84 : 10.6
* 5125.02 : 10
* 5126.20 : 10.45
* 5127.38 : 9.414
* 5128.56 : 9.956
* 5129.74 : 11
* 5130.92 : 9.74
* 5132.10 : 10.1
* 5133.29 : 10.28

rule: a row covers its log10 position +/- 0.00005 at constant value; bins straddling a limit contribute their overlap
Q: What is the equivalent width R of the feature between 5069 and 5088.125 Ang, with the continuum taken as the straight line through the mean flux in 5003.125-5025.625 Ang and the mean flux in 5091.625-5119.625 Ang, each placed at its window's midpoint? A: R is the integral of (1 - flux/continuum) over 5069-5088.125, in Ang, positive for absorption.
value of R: 4.5 Ang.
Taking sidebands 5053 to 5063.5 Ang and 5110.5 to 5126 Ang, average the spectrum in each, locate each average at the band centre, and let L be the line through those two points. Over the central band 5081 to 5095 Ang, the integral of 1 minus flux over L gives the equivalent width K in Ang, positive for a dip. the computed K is 0.5 Ang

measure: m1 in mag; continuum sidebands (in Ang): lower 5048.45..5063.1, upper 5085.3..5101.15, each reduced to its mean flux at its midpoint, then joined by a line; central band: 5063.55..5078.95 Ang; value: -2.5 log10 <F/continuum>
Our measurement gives 0.05 mag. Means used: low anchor 10.3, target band 9.55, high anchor 9.69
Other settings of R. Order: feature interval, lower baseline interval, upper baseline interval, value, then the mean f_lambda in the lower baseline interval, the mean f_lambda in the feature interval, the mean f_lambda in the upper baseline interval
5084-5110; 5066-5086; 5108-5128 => 0.6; 9.58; 9.72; 10.3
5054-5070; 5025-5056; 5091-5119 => 0.0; 10.2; 10.1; 9.82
